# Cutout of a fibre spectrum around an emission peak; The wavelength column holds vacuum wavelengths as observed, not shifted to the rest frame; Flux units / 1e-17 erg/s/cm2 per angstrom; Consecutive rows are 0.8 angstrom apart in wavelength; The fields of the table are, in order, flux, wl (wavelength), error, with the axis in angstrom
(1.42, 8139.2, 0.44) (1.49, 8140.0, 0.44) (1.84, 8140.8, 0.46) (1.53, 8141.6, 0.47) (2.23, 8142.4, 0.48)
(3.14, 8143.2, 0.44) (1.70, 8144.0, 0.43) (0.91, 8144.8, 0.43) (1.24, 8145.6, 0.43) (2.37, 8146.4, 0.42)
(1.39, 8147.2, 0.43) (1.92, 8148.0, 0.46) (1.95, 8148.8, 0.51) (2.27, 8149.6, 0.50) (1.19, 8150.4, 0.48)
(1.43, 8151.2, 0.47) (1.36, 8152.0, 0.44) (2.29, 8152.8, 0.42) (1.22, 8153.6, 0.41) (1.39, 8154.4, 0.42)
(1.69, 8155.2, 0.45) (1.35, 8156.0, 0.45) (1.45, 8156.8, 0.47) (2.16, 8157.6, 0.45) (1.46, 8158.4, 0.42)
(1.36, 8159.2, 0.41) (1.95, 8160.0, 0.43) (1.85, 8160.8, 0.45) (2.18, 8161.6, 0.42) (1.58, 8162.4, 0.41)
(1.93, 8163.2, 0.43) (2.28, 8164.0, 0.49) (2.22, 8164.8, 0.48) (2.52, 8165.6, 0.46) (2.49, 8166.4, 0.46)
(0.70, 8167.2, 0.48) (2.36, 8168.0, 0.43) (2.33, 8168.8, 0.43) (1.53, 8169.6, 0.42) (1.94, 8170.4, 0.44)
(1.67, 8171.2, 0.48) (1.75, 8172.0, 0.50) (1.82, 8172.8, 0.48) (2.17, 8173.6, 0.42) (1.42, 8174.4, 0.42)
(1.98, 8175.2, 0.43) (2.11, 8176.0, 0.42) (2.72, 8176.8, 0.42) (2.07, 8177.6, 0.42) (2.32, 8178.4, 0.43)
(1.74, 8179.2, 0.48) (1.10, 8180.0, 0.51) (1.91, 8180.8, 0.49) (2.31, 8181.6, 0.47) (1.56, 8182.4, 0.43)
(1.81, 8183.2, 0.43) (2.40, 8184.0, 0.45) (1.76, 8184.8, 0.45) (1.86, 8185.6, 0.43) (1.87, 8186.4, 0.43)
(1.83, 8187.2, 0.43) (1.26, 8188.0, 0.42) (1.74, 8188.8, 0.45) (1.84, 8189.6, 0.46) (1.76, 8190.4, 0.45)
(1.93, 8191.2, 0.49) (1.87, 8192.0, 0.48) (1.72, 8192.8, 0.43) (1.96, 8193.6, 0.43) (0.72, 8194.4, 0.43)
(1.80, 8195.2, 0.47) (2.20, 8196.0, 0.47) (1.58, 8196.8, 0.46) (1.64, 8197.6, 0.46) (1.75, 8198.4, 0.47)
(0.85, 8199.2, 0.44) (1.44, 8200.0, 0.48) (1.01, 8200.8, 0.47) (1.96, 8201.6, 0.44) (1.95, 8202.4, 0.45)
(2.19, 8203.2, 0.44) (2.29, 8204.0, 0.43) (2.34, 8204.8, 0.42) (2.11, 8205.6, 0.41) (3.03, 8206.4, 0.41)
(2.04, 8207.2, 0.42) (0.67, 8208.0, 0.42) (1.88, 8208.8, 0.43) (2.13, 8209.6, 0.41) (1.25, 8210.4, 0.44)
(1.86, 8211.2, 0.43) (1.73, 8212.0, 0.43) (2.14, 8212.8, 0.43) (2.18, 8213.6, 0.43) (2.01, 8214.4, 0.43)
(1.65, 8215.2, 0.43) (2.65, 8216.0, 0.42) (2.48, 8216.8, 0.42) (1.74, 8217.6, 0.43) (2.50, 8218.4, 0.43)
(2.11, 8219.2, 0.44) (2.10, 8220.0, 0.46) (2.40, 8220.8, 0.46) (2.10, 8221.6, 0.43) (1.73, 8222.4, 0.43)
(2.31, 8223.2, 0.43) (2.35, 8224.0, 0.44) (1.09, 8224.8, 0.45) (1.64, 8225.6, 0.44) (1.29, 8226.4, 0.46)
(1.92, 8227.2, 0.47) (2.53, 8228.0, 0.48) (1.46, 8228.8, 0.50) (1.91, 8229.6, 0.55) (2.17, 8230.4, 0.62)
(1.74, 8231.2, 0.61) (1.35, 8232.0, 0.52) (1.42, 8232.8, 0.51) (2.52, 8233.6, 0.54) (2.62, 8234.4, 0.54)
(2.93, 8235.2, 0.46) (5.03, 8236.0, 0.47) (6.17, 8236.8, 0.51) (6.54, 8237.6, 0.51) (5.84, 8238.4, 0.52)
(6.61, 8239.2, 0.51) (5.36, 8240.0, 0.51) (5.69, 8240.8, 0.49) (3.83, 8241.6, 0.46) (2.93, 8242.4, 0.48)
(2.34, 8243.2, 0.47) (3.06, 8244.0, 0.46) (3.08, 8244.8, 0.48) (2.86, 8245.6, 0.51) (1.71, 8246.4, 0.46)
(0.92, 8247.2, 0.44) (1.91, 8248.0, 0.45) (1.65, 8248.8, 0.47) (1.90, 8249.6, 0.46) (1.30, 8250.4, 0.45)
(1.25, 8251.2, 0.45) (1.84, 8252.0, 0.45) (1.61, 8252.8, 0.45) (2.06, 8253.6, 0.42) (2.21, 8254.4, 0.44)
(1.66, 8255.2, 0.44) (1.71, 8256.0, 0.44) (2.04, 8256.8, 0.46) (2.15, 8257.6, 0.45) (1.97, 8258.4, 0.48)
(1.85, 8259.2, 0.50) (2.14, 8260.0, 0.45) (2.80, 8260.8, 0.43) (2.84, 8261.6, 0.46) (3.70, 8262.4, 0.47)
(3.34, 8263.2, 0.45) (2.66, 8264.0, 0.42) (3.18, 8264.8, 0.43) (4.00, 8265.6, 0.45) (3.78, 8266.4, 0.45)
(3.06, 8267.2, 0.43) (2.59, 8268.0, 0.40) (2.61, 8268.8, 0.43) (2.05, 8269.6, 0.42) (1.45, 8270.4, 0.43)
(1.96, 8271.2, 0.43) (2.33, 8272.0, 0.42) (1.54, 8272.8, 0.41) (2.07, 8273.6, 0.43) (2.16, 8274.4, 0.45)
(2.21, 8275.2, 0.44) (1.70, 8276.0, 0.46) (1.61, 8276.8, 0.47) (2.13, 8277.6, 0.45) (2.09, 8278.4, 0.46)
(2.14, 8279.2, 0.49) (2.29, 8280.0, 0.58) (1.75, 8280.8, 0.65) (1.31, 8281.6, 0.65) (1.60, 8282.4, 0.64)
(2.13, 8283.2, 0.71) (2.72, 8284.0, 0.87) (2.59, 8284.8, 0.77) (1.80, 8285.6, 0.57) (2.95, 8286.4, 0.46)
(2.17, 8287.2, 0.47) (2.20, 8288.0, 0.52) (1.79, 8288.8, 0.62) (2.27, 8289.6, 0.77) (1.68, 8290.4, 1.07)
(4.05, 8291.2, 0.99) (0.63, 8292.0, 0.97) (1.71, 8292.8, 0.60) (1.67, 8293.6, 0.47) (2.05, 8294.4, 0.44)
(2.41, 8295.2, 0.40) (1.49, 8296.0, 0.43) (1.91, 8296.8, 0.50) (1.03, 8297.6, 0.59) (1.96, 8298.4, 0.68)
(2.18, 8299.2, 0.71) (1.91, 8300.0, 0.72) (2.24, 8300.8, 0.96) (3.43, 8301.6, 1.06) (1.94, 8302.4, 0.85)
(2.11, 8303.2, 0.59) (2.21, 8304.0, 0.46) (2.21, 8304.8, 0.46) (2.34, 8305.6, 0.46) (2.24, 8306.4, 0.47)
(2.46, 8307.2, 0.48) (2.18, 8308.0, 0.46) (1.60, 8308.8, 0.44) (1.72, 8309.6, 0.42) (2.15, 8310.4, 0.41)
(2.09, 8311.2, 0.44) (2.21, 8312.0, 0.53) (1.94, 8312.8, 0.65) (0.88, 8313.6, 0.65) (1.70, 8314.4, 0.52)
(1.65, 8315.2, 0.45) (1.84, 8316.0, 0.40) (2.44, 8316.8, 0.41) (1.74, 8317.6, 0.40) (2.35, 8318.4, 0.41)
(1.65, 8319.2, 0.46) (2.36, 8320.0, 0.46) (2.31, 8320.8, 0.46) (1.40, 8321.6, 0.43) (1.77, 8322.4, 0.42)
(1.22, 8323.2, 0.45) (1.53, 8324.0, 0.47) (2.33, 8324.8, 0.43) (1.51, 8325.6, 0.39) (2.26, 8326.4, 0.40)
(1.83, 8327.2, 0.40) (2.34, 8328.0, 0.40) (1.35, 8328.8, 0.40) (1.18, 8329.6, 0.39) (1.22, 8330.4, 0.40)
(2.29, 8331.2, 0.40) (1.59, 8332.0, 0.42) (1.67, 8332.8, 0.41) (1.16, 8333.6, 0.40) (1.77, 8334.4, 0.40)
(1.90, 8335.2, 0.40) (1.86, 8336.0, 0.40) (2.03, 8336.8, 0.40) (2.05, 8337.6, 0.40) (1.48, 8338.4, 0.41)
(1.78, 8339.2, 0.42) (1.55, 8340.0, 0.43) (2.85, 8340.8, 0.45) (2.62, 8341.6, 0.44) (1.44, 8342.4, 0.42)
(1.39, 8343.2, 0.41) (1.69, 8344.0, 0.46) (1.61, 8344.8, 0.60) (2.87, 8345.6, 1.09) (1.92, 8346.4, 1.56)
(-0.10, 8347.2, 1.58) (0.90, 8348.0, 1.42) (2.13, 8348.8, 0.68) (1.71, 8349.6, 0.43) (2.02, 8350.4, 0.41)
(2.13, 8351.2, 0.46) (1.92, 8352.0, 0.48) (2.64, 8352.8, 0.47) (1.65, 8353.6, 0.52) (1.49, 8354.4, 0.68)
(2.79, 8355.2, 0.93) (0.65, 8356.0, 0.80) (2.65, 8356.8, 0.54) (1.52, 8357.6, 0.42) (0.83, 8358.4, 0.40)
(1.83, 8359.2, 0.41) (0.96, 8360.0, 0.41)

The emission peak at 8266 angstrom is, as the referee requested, [N II] 6583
